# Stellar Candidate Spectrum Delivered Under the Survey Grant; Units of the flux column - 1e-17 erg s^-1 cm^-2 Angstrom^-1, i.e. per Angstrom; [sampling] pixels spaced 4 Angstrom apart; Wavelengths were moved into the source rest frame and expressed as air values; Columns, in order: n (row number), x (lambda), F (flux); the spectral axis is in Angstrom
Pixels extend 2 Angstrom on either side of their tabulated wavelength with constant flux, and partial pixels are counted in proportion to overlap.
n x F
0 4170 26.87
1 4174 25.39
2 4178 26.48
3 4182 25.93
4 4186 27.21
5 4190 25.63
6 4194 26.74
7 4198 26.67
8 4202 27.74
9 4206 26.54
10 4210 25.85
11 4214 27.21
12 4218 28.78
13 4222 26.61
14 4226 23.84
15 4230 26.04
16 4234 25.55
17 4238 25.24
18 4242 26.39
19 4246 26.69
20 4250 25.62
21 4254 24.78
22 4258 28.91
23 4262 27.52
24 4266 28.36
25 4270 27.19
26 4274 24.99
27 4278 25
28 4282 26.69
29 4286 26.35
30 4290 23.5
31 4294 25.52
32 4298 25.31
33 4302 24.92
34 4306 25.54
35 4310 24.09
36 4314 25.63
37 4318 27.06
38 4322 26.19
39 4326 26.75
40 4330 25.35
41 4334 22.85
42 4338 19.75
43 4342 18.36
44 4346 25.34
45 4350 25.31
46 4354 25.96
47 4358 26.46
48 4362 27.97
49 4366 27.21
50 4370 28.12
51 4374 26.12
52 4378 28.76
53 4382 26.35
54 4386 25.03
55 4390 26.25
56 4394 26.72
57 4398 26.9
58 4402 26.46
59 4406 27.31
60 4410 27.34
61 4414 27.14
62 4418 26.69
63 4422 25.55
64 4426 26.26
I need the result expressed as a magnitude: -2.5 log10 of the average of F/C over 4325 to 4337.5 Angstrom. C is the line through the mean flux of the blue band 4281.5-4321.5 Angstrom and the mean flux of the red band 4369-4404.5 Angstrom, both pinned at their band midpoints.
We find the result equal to 0.07 mag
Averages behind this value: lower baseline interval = 25.4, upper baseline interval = 26.7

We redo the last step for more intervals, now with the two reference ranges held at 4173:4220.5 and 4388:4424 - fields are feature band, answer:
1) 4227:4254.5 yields 0.04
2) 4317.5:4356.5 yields 0.11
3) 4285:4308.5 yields 0.07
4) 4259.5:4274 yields -0.03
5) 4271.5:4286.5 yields 0.04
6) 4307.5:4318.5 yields 0.05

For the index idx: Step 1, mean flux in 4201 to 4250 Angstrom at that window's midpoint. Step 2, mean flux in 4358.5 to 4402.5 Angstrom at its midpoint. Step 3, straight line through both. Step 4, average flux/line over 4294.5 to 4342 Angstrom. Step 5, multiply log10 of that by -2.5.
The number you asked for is 0.087 mag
